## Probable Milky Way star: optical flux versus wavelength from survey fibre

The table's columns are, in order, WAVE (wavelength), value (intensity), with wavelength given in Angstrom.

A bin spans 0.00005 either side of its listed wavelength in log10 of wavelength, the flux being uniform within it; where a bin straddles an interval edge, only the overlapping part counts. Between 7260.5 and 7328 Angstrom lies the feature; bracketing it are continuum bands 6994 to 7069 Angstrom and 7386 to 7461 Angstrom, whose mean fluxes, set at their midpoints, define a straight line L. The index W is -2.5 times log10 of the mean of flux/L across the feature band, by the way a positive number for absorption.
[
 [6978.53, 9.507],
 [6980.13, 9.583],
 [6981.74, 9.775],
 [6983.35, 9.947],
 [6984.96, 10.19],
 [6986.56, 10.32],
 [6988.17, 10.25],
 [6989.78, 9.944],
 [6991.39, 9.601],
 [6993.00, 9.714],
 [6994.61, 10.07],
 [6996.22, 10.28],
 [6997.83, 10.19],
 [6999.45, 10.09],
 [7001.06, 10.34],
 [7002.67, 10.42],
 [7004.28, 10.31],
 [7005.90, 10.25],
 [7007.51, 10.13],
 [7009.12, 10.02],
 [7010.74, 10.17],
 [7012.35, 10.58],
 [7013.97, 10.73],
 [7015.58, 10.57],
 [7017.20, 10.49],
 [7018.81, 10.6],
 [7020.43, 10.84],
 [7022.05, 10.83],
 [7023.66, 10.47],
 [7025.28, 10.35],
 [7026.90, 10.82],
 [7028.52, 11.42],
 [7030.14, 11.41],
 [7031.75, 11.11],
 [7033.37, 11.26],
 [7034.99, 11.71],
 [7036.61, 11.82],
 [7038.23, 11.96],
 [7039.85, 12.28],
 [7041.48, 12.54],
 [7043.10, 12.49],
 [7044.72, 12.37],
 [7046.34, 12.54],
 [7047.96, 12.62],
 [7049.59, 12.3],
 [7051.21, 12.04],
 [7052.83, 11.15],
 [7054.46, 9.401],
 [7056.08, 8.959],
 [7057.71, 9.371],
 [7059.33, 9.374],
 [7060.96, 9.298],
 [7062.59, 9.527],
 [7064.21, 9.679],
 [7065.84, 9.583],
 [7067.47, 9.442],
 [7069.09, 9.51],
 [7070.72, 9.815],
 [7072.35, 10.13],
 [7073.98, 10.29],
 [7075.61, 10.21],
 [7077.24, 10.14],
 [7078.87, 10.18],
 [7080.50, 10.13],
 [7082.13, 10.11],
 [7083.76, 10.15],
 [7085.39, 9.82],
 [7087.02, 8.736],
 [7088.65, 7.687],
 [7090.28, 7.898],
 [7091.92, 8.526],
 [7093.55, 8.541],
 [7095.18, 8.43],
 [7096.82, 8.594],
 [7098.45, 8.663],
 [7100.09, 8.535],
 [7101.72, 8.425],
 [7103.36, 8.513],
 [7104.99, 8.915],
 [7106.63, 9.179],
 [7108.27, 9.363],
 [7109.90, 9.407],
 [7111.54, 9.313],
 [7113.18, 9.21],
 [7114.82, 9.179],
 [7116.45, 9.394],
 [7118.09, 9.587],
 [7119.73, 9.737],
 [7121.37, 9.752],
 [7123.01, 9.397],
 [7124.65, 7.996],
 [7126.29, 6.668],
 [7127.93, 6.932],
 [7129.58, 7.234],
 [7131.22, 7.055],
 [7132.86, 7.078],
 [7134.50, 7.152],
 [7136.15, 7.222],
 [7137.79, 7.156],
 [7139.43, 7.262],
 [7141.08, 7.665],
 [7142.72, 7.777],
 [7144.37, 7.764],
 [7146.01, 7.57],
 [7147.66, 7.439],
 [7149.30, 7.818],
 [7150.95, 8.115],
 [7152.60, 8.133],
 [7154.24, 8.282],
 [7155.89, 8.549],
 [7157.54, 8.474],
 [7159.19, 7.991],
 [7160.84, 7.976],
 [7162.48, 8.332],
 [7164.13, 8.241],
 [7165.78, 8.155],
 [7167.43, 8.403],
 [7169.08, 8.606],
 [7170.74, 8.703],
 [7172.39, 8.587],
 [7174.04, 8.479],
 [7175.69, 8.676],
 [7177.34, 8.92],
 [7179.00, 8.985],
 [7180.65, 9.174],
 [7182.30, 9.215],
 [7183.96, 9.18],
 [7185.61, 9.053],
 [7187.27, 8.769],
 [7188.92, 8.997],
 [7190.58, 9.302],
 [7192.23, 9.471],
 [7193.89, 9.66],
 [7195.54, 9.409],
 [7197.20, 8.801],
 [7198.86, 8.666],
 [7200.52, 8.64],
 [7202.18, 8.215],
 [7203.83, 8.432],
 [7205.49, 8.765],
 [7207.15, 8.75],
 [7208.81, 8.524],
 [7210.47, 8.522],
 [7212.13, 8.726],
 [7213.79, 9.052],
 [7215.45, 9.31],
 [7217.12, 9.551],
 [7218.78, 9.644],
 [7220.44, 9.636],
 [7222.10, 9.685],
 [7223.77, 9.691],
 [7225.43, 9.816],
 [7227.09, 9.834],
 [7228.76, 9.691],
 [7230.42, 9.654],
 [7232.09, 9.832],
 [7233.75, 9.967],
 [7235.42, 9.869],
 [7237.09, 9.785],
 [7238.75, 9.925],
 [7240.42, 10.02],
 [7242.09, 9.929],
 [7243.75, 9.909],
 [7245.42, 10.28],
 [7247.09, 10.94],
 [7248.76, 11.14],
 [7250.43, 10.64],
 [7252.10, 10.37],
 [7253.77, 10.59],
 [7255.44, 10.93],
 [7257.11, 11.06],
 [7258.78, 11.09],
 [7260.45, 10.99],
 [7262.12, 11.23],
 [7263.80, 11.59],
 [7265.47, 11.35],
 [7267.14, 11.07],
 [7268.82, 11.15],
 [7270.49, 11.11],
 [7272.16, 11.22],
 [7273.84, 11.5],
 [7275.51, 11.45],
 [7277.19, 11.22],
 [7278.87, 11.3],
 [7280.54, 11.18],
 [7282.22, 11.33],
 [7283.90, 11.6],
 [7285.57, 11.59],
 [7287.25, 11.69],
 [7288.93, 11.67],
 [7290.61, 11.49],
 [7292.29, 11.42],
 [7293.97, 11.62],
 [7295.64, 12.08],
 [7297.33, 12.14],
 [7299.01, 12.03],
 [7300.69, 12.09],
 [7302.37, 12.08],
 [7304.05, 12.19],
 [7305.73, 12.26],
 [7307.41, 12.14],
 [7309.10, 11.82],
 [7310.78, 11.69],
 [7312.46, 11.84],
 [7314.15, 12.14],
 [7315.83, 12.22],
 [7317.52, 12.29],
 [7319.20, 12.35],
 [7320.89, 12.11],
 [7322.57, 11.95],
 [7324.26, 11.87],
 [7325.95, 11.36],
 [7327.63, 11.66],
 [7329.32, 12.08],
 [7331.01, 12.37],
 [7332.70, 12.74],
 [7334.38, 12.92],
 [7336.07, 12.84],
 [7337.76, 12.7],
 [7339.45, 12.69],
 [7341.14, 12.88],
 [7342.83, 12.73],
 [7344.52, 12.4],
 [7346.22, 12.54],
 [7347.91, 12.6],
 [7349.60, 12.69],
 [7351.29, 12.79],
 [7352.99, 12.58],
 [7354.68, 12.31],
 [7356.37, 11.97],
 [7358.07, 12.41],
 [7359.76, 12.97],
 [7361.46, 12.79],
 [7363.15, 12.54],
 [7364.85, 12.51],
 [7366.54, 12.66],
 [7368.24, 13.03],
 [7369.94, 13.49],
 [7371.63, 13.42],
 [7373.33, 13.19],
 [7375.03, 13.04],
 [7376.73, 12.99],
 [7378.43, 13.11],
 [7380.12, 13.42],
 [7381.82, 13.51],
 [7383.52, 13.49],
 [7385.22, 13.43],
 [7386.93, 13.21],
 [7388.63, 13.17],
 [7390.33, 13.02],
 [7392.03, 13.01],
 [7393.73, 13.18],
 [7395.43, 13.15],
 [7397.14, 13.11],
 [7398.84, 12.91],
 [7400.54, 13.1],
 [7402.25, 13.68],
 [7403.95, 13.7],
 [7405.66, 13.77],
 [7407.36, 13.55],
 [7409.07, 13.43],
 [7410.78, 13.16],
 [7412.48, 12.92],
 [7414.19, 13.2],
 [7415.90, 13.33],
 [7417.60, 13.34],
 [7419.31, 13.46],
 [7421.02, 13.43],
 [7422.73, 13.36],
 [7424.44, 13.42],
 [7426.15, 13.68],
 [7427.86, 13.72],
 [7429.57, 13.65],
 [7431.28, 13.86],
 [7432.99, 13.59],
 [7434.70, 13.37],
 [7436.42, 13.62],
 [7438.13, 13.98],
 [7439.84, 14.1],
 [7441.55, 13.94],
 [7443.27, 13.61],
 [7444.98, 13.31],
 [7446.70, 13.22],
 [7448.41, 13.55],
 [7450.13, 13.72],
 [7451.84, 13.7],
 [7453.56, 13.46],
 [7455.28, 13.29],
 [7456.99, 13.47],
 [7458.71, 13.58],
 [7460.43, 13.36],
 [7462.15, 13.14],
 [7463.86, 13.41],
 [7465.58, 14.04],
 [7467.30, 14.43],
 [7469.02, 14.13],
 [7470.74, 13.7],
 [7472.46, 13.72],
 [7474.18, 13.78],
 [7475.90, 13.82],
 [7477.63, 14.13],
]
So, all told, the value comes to 0.08 mag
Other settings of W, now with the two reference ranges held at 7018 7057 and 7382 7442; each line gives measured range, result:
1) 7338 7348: 0.035 mag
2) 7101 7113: 0.287 mag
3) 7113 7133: 0.371 mag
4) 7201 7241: 0.304 mag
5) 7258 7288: 0.123 mag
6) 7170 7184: 0.342 mag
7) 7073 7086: 0.148 mag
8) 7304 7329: 0.080 mag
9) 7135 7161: 0.465 mag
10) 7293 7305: 0.068 mag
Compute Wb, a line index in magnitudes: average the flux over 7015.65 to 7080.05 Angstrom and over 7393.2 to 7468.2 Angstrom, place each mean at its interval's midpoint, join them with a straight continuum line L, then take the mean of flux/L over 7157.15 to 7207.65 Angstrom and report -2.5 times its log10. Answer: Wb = 0.32 mag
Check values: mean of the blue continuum 10.8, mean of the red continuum 13.5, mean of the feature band 8.75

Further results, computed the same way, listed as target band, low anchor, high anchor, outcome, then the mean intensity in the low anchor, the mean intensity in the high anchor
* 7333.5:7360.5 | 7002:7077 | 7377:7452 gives 0.027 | 10.7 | 13.4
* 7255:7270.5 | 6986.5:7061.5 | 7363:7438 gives 0.112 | 10.8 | 13.3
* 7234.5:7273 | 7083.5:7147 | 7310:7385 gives 0.020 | 8.38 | 12.6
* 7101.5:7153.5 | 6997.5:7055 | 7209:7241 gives 0.246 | 11.1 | 9.56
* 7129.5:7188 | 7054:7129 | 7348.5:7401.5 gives 0.229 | 9.16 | 13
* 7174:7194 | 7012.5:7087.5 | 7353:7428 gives 0.272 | 10.7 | 13.2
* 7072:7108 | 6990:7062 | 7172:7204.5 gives 0.102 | 10.8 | 8.94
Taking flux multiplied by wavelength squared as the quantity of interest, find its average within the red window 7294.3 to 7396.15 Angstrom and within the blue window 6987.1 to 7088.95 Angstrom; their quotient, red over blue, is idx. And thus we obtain 1.31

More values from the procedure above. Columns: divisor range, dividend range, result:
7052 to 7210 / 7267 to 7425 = 1.52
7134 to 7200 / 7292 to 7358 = 1.52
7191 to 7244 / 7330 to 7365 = 1.40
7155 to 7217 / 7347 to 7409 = 1.57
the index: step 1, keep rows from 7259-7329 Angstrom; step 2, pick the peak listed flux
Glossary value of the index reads 12.35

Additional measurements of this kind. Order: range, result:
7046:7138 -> 12.62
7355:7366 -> 12.97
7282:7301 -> 12.14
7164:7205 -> 9.66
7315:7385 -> 13.51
